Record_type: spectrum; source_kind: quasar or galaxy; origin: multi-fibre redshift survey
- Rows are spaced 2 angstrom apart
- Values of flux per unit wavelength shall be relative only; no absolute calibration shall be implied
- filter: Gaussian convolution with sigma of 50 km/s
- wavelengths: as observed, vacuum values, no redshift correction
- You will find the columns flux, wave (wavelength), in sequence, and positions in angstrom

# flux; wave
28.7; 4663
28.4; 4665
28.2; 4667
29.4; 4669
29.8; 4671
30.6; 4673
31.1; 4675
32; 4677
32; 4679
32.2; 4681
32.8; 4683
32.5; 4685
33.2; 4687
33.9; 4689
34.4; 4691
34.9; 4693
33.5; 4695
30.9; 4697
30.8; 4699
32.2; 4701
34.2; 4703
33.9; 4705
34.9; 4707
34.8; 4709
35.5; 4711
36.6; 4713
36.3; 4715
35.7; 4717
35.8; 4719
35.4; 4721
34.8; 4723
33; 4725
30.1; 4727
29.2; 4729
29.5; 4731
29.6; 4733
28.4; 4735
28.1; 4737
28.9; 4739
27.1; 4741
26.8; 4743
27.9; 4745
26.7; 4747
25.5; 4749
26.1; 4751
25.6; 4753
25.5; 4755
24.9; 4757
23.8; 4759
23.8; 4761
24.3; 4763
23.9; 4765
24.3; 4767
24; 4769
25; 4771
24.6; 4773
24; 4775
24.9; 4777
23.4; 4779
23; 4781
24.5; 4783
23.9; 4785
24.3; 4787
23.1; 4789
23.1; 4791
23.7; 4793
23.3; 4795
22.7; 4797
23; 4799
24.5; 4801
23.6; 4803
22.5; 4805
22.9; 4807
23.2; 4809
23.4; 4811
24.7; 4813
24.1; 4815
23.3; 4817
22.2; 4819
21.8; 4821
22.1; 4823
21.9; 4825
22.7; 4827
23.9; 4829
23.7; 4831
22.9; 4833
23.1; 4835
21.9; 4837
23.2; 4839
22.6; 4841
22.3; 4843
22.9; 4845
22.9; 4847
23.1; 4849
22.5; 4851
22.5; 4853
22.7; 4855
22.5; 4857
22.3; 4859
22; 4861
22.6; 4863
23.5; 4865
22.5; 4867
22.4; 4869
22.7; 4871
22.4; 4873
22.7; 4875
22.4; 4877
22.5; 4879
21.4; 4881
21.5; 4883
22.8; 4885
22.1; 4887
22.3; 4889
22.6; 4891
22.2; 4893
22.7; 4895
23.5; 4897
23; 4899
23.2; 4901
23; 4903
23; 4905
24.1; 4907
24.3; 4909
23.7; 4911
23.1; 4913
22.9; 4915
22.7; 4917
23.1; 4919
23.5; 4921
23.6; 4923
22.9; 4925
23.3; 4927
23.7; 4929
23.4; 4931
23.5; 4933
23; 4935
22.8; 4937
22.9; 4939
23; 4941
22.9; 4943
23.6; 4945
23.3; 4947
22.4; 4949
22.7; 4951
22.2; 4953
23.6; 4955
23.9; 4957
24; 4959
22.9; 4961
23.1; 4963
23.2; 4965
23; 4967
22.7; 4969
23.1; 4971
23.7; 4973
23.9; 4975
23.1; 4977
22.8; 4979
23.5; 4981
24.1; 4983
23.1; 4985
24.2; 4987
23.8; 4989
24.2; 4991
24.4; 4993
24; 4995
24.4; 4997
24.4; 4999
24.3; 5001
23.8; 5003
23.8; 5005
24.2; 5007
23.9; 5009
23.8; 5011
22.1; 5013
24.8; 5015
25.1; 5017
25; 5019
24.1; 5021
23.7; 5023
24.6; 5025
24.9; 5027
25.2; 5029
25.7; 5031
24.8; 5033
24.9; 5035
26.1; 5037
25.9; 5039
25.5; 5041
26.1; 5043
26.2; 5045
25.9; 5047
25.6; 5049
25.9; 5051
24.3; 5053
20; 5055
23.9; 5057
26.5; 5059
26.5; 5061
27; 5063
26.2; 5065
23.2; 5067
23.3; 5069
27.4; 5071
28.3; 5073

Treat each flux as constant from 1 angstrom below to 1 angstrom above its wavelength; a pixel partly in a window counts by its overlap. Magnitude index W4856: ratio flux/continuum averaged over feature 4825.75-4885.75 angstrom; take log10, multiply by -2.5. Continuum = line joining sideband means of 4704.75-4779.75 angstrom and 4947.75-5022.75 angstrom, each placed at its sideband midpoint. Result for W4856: 0.17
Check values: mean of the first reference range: 28.7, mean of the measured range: 22.6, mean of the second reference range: 23.7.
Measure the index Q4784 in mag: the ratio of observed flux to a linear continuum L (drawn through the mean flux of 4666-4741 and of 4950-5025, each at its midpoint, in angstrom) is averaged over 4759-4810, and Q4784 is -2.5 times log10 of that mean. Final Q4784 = 0.25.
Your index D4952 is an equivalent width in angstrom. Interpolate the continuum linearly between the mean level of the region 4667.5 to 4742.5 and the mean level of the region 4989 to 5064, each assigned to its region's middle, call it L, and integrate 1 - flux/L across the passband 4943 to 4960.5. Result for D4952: 2.18 angstrom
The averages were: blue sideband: 32.3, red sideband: 24.7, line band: 23.2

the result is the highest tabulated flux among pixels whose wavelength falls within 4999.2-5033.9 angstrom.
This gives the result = 25.7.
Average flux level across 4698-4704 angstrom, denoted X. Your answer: 32.4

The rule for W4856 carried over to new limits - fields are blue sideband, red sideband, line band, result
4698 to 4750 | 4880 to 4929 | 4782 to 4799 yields 0.20 mag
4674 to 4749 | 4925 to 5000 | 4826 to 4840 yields 0.21 mag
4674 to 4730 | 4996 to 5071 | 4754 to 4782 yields 0.29 mag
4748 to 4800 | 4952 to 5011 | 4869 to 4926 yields 0.05 mag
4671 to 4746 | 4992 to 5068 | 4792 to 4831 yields 0.28 mag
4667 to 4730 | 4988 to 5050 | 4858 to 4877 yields 0.26 mag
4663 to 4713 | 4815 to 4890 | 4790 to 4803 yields 0.11 mag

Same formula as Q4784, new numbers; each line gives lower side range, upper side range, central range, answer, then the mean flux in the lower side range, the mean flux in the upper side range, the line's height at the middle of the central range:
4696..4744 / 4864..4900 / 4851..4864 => 0.07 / 32.2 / 22.5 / 24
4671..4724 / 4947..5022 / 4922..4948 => 0.10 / 33.6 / 23.7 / 25.4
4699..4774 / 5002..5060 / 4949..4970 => 0.12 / 29.4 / 24.7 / 25.8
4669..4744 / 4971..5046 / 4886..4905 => 0.20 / 32.3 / 24.4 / 27.3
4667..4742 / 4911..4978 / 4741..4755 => 0.16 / 32.3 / 23.2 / 30.7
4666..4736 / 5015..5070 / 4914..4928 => 0.20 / 32.6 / 25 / 27.7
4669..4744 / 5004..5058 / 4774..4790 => 0.27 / 32.3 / 24.7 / 30.5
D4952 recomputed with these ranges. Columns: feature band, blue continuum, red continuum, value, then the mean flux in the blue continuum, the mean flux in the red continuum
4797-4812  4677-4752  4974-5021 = 3.1 angstrom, 31.8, 23.9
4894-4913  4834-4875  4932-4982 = -0.4 angstrom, 22.6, 23.2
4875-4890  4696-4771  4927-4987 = 1.9 angstrom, 29.6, 23.2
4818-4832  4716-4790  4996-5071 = 2.0 angstrom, 27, 24.8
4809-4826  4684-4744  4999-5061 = 4.0 angstrom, 32.5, 24.7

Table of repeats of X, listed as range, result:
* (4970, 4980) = 23.3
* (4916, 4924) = 23.2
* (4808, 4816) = 23.9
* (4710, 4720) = 36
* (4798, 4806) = 23.4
